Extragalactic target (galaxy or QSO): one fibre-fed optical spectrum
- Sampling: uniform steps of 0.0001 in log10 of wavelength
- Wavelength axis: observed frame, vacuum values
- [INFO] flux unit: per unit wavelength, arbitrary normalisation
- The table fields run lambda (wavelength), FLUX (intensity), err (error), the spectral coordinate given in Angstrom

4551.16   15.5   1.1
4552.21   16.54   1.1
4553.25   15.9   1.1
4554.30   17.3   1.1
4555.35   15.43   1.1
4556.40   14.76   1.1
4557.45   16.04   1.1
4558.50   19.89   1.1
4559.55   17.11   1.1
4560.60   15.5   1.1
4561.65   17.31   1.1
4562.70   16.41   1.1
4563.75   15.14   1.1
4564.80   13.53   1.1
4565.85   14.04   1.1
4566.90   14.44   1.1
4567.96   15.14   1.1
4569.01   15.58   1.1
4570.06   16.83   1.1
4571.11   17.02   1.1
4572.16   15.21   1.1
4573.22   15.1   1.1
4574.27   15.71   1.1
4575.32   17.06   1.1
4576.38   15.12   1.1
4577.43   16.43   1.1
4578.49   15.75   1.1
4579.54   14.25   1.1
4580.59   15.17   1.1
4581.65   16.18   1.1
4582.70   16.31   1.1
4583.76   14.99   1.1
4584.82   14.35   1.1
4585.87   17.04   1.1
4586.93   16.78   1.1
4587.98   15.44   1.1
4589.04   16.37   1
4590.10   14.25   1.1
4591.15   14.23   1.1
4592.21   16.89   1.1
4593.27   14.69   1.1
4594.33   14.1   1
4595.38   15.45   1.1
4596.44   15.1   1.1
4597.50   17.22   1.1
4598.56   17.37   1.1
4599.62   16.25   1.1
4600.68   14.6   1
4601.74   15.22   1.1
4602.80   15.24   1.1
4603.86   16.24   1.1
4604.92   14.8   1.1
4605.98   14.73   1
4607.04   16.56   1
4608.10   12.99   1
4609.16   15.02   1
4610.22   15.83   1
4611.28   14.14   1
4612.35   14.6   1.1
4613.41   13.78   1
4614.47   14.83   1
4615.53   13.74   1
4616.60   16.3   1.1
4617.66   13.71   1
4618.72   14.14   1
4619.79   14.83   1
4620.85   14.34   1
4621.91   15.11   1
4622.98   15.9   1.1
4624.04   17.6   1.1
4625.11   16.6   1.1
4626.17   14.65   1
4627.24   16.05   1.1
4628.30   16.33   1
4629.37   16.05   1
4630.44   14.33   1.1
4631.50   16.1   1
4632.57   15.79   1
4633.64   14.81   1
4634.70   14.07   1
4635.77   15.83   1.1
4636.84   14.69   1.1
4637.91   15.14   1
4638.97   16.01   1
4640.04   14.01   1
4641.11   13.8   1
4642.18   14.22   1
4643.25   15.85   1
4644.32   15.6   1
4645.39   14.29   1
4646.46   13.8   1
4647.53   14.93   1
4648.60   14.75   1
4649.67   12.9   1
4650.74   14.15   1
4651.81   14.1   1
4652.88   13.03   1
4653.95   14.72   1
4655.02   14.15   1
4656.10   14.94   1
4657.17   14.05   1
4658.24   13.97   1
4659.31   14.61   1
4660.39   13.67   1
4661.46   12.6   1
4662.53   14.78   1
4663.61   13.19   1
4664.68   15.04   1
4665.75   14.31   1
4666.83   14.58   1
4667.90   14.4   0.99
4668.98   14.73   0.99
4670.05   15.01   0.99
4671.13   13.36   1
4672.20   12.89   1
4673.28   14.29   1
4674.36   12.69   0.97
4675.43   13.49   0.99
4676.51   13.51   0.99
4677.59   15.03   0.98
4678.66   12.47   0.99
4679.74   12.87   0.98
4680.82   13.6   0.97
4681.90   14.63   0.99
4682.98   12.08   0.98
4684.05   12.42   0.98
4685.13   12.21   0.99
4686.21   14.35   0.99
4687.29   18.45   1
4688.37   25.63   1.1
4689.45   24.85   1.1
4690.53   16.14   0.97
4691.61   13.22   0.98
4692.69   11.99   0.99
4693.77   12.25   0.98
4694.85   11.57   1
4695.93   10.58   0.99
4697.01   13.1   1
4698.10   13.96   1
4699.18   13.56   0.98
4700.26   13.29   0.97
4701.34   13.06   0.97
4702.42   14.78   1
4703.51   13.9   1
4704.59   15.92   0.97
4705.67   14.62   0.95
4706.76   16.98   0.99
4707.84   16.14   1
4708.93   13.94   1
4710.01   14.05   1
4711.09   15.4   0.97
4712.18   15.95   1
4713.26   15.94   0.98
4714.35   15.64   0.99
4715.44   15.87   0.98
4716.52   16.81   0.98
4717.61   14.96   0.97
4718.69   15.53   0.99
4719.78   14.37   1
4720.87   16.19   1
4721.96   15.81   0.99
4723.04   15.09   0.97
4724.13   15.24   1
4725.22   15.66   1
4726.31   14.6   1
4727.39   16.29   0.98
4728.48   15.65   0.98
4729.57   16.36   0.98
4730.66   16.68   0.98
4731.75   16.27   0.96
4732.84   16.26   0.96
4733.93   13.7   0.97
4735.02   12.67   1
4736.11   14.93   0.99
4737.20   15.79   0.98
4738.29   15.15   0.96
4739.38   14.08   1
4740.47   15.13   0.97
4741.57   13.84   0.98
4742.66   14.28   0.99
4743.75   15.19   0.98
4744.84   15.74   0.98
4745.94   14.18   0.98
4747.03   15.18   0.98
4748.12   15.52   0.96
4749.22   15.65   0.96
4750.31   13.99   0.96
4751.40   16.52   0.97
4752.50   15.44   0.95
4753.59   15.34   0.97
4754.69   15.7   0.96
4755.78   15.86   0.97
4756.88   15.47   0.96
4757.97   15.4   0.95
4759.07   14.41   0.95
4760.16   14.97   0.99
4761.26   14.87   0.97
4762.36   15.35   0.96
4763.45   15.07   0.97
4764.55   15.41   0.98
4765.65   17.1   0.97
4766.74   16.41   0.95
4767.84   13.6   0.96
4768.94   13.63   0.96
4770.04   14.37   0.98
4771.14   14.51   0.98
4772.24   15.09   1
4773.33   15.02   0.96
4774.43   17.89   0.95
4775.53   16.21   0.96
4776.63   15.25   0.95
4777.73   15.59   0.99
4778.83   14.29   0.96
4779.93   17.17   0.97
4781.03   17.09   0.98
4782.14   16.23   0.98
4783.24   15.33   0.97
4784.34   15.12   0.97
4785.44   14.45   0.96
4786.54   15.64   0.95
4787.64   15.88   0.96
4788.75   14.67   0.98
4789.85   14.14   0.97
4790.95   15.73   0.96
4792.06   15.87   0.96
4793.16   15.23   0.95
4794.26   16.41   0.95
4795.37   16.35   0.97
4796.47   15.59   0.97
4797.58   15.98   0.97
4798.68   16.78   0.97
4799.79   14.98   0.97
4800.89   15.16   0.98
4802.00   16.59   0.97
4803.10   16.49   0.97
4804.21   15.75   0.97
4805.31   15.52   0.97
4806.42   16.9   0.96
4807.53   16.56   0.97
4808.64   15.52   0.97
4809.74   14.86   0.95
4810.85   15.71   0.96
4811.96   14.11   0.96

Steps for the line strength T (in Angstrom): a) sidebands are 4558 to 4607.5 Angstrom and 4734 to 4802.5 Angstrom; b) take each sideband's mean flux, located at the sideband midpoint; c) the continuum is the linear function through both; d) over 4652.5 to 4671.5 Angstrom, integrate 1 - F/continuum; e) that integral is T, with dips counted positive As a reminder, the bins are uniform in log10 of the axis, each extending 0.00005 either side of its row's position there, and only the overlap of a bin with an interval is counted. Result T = 1.65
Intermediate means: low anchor 15.7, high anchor 15.3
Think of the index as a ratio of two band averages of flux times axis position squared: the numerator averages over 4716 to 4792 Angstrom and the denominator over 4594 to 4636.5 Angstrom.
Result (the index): 1.1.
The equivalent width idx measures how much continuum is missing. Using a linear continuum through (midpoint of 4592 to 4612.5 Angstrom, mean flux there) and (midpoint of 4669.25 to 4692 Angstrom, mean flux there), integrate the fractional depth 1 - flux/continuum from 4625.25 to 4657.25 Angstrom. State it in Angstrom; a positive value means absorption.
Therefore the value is 0.7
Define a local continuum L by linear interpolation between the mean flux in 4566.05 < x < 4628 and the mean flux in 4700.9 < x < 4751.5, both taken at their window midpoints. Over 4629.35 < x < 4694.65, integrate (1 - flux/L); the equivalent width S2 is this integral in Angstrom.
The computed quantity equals 3.2 Angstrom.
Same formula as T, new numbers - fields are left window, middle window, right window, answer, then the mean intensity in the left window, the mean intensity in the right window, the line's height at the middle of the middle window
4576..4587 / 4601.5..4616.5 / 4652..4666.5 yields 0.21 Angstrom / 15.6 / 14.1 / 15.1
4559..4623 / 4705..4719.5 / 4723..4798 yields -0.15 Angstrom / 15.4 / 15.3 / 15.4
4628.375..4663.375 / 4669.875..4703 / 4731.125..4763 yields 1.21 Angstrom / 14.6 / 15.1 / 14.8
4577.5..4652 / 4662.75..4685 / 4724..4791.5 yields 2.20 Angstrom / 15.2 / 15.3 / 15.2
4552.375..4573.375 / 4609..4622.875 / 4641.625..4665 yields 0.24 Angstrom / 15.9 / 14.2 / 14.9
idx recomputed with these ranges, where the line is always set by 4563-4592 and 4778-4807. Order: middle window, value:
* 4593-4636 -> 0.8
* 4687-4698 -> 0.0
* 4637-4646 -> 0.4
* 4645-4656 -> 1.0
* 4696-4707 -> 1.1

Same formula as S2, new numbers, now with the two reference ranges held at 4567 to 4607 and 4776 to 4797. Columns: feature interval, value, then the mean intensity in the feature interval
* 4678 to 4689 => 0.5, 15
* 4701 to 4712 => 0.5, 14.9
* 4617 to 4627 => 0.2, 15.3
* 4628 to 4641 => 0.3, 15.2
